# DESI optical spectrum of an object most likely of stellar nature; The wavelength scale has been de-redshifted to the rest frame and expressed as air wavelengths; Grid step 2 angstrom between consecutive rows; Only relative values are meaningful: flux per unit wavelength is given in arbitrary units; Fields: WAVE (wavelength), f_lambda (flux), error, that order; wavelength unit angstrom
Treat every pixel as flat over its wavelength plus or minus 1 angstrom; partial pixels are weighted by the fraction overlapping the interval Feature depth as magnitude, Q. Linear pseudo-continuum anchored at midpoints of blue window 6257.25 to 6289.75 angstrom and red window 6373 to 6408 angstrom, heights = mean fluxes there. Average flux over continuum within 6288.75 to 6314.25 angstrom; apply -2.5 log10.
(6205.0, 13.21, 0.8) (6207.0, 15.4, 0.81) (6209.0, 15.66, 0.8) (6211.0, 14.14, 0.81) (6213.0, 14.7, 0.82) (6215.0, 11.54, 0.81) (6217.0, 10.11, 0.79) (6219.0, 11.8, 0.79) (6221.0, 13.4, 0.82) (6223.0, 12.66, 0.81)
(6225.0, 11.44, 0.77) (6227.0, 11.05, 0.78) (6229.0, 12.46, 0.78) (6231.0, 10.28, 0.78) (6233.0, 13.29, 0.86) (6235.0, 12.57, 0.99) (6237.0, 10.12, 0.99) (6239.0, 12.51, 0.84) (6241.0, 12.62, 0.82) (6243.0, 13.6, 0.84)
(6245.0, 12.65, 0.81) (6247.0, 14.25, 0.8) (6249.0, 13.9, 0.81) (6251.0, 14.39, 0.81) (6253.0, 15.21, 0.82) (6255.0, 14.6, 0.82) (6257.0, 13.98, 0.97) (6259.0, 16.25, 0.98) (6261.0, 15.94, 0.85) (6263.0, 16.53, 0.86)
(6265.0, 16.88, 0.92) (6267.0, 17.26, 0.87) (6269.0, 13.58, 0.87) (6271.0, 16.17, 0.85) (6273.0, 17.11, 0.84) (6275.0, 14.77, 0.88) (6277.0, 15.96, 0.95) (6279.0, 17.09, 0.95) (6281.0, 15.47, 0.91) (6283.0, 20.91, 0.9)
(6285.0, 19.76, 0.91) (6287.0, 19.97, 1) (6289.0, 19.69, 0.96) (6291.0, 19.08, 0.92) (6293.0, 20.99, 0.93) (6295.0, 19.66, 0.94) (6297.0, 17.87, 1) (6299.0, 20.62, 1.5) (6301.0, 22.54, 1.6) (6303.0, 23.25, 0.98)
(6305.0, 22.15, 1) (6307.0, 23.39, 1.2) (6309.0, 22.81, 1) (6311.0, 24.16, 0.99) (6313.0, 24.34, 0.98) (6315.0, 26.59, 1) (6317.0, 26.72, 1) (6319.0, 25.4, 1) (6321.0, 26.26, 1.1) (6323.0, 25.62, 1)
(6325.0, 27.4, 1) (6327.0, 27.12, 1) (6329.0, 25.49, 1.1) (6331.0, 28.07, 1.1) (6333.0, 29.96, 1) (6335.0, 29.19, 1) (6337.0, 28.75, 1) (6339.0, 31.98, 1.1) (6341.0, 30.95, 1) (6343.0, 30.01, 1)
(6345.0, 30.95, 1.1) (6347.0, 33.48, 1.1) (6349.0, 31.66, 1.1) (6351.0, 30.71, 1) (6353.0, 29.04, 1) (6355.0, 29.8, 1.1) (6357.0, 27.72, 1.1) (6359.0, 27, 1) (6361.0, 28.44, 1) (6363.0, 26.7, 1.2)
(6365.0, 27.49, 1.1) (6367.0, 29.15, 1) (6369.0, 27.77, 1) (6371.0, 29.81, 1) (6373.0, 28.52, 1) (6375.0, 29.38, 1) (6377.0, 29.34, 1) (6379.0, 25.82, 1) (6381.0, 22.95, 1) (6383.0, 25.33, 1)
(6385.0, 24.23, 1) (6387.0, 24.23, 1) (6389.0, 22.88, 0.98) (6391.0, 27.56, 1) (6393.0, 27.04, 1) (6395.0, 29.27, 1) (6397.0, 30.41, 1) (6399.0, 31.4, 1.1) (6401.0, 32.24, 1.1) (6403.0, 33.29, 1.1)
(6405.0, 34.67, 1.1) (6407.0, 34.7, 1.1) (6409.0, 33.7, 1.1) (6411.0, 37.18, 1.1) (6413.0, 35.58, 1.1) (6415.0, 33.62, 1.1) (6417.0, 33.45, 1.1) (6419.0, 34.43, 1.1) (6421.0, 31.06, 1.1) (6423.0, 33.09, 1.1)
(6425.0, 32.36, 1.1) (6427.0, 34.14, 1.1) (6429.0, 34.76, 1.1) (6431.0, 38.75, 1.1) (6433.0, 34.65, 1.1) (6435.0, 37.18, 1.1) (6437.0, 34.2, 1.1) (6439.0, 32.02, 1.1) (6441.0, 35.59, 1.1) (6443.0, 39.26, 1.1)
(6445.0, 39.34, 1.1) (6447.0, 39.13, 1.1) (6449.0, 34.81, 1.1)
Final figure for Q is -0.100 mag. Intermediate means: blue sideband 17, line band 21.7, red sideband 28.5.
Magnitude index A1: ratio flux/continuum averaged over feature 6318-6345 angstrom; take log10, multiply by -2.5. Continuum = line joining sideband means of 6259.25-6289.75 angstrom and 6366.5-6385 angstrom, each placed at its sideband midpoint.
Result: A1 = -0.23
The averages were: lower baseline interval 17.1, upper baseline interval 27.3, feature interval 28.3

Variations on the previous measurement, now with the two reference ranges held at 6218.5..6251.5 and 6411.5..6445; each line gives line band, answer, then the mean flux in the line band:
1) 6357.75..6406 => 0.05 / 28.1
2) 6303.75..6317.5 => -0.14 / 24.2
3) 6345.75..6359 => -0.16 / 30.2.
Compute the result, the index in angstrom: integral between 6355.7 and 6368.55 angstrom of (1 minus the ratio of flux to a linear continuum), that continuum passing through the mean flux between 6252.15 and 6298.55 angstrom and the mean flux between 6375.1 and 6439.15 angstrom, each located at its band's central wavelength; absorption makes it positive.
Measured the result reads -0.6 angstrom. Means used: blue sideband 17.2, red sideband 31.4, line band 27.8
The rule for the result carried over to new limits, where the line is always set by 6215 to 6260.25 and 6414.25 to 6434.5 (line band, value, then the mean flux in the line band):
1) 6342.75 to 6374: -3.2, 29.2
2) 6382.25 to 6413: 1.1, 30.1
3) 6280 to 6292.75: -0.6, 19.3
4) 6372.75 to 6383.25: 0.7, 26.9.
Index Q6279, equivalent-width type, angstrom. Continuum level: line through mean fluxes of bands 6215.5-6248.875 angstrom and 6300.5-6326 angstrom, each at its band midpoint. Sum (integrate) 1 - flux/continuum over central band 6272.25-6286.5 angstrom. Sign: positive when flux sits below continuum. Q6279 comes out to 1.6 angstrom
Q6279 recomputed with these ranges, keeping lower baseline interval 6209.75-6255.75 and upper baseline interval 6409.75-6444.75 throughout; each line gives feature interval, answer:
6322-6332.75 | -1.6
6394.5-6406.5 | -0.1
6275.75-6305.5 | -0.3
